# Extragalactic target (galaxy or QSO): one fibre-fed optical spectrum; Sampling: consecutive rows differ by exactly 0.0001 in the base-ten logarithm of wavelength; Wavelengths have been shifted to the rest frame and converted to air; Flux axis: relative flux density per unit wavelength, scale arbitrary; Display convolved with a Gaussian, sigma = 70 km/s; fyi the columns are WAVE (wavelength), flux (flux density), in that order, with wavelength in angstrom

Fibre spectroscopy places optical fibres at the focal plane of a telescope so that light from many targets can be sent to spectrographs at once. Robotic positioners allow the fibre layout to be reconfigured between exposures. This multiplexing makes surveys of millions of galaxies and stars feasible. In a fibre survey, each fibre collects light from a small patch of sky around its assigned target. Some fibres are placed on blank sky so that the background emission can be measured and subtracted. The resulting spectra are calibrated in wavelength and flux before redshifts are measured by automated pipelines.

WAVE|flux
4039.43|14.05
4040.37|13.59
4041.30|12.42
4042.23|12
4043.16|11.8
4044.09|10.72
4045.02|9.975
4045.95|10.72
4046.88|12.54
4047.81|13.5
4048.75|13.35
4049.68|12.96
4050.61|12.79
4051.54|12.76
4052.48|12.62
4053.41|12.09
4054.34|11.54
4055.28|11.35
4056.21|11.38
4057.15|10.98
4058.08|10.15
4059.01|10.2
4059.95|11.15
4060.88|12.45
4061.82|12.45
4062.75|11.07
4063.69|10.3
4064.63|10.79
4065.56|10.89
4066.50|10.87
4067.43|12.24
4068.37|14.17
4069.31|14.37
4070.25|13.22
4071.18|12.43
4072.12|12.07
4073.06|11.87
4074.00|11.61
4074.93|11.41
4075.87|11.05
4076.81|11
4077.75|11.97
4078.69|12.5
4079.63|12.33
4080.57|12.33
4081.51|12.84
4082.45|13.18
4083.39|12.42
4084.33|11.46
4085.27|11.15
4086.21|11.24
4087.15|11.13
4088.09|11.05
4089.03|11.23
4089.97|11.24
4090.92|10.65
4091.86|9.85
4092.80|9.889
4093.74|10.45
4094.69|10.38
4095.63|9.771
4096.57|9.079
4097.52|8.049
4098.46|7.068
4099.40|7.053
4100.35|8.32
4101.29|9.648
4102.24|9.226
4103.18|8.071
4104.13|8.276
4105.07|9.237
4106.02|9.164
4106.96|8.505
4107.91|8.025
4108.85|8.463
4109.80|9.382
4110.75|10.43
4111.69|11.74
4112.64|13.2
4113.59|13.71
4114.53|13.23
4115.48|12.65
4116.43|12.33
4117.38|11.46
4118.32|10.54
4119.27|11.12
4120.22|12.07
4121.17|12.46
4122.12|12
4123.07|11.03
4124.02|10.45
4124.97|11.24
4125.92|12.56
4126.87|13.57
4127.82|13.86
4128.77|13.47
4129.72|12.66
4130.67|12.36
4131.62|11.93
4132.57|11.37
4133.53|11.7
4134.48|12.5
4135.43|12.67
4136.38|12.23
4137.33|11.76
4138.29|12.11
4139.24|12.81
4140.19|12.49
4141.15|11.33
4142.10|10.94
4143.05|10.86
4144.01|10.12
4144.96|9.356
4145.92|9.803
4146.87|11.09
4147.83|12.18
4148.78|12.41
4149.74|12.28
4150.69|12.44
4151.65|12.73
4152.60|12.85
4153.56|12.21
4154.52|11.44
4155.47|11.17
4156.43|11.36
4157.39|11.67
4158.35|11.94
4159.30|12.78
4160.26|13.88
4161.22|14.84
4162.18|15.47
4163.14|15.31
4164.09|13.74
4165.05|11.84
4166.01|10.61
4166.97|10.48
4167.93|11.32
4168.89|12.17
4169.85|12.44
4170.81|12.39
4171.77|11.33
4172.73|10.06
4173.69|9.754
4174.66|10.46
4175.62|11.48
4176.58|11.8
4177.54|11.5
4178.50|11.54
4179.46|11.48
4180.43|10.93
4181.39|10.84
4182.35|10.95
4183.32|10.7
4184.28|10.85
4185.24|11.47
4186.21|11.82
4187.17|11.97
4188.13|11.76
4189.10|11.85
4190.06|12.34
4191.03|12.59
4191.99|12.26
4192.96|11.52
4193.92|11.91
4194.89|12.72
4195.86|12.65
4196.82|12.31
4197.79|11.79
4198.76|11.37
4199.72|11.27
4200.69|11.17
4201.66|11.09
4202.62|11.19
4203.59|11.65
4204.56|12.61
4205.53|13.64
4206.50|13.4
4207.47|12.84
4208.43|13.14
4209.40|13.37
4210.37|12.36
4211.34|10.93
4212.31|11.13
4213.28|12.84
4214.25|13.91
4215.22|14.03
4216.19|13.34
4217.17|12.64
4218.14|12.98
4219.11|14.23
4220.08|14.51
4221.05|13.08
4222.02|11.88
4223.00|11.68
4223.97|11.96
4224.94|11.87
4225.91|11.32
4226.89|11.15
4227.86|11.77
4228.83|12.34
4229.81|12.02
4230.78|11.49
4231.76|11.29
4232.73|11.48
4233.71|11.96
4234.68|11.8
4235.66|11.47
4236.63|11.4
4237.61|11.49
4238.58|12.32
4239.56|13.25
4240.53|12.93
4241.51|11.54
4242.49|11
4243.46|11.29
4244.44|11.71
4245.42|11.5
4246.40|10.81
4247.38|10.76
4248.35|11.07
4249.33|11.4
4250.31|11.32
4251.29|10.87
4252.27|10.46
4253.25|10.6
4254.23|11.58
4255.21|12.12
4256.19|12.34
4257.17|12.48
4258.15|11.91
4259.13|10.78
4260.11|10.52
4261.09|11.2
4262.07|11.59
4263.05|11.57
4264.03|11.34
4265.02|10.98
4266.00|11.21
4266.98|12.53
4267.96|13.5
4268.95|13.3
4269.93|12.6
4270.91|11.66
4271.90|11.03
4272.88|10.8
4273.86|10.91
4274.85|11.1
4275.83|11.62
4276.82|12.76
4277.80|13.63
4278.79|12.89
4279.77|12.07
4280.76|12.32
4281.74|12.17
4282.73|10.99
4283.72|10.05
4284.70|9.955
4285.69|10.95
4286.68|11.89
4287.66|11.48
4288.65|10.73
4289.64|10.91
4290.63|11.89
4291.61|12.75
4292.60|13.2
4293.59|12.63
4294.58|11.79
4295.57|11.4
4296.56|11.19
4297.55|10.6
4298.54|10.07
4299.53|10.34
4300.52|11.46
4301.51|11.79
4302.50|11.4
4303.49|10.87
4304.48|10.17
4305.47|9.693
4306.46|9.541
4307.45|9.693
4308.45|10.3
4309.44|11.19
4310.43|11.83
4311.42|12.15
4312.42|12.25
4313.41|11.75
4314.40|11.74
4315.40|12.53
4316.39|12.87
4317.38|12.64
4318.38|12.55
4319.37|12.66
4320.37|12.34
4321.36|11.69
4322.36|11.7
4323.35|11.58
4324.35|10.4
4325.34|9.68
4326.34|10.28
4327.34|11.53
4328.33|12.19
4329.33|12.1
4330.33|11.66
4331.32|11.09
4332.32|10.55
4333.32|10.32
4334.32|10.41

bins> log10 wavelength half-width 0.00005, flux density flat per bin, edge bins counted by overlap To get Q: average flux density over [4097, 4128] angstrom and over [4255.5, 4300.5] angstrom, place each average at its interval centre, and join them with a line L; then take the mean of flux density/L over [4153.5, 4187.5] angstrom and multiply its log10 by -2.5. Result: -0.09 mag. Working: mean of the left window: 10.5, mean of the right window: 11.6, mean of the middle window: 11.8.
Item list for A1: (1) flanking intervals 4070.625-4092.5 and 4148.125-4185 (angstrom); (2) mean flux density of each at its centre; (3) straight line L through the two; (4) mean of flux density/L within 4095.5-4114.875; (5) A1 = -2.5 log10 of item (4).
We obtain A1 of 0.231 mag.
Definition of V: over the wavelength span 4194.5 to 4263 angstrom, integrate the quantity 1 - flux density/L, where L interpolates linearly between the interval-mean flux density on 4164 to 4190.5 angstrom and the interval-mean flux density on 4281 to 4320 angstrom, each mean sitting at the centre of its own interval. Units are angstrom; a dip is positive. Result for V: -3.4 angstrom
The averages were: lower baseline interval 11.4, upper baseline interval 11.4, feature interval 12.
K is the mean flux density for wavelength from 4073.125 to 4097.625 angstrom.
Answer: 11.2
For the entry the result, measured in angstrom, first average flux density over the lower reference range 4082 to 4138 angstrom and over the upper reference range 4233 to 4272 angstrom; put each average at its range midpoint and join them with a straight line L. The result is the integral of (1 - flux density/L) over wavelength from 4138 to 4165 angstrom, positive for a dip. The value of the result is -2.6 angstrom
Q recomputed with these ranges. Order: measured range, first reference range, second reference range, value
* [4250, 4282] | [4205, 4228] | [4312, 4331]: 0.05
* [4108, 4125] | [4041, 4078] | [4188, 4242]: 0.05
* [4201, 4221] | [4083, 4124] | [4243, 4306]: -0.16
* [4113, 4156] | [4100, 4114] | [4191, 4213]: -0.15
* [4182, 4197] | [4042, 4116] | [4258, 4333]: -0.05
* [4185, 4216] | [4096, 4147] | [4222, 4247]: -0.07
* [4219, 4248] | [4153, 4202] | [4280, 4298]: -0.02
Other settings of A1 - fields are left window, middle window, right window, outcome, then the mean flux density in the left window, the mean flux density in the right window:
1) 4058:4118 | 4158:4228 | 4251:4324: -0.08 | 10.9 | 11.6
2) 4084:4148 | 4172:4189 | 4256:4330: 0.00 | 10.9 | 11.5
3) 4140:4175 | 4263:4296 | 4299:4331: -0.03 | 11.9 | 11.4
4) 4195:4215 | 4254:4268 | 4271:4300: 0.01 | 12.3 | 11.5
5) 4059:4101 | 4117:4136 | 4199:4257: -0.06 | 11.2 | 12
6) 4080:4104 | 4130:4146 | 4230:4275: -0.10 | 10.2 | 11.6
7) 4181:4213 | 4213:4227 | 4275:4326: -0.08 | 11.9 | 11.5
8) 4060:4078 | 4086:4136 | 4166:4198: 0.09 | 11.9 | 11.5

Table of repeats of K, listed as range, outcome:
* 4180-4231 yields 12.1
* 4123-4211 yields 12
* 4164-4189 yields 11.3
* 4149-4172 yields 12.5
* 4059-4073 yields 12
